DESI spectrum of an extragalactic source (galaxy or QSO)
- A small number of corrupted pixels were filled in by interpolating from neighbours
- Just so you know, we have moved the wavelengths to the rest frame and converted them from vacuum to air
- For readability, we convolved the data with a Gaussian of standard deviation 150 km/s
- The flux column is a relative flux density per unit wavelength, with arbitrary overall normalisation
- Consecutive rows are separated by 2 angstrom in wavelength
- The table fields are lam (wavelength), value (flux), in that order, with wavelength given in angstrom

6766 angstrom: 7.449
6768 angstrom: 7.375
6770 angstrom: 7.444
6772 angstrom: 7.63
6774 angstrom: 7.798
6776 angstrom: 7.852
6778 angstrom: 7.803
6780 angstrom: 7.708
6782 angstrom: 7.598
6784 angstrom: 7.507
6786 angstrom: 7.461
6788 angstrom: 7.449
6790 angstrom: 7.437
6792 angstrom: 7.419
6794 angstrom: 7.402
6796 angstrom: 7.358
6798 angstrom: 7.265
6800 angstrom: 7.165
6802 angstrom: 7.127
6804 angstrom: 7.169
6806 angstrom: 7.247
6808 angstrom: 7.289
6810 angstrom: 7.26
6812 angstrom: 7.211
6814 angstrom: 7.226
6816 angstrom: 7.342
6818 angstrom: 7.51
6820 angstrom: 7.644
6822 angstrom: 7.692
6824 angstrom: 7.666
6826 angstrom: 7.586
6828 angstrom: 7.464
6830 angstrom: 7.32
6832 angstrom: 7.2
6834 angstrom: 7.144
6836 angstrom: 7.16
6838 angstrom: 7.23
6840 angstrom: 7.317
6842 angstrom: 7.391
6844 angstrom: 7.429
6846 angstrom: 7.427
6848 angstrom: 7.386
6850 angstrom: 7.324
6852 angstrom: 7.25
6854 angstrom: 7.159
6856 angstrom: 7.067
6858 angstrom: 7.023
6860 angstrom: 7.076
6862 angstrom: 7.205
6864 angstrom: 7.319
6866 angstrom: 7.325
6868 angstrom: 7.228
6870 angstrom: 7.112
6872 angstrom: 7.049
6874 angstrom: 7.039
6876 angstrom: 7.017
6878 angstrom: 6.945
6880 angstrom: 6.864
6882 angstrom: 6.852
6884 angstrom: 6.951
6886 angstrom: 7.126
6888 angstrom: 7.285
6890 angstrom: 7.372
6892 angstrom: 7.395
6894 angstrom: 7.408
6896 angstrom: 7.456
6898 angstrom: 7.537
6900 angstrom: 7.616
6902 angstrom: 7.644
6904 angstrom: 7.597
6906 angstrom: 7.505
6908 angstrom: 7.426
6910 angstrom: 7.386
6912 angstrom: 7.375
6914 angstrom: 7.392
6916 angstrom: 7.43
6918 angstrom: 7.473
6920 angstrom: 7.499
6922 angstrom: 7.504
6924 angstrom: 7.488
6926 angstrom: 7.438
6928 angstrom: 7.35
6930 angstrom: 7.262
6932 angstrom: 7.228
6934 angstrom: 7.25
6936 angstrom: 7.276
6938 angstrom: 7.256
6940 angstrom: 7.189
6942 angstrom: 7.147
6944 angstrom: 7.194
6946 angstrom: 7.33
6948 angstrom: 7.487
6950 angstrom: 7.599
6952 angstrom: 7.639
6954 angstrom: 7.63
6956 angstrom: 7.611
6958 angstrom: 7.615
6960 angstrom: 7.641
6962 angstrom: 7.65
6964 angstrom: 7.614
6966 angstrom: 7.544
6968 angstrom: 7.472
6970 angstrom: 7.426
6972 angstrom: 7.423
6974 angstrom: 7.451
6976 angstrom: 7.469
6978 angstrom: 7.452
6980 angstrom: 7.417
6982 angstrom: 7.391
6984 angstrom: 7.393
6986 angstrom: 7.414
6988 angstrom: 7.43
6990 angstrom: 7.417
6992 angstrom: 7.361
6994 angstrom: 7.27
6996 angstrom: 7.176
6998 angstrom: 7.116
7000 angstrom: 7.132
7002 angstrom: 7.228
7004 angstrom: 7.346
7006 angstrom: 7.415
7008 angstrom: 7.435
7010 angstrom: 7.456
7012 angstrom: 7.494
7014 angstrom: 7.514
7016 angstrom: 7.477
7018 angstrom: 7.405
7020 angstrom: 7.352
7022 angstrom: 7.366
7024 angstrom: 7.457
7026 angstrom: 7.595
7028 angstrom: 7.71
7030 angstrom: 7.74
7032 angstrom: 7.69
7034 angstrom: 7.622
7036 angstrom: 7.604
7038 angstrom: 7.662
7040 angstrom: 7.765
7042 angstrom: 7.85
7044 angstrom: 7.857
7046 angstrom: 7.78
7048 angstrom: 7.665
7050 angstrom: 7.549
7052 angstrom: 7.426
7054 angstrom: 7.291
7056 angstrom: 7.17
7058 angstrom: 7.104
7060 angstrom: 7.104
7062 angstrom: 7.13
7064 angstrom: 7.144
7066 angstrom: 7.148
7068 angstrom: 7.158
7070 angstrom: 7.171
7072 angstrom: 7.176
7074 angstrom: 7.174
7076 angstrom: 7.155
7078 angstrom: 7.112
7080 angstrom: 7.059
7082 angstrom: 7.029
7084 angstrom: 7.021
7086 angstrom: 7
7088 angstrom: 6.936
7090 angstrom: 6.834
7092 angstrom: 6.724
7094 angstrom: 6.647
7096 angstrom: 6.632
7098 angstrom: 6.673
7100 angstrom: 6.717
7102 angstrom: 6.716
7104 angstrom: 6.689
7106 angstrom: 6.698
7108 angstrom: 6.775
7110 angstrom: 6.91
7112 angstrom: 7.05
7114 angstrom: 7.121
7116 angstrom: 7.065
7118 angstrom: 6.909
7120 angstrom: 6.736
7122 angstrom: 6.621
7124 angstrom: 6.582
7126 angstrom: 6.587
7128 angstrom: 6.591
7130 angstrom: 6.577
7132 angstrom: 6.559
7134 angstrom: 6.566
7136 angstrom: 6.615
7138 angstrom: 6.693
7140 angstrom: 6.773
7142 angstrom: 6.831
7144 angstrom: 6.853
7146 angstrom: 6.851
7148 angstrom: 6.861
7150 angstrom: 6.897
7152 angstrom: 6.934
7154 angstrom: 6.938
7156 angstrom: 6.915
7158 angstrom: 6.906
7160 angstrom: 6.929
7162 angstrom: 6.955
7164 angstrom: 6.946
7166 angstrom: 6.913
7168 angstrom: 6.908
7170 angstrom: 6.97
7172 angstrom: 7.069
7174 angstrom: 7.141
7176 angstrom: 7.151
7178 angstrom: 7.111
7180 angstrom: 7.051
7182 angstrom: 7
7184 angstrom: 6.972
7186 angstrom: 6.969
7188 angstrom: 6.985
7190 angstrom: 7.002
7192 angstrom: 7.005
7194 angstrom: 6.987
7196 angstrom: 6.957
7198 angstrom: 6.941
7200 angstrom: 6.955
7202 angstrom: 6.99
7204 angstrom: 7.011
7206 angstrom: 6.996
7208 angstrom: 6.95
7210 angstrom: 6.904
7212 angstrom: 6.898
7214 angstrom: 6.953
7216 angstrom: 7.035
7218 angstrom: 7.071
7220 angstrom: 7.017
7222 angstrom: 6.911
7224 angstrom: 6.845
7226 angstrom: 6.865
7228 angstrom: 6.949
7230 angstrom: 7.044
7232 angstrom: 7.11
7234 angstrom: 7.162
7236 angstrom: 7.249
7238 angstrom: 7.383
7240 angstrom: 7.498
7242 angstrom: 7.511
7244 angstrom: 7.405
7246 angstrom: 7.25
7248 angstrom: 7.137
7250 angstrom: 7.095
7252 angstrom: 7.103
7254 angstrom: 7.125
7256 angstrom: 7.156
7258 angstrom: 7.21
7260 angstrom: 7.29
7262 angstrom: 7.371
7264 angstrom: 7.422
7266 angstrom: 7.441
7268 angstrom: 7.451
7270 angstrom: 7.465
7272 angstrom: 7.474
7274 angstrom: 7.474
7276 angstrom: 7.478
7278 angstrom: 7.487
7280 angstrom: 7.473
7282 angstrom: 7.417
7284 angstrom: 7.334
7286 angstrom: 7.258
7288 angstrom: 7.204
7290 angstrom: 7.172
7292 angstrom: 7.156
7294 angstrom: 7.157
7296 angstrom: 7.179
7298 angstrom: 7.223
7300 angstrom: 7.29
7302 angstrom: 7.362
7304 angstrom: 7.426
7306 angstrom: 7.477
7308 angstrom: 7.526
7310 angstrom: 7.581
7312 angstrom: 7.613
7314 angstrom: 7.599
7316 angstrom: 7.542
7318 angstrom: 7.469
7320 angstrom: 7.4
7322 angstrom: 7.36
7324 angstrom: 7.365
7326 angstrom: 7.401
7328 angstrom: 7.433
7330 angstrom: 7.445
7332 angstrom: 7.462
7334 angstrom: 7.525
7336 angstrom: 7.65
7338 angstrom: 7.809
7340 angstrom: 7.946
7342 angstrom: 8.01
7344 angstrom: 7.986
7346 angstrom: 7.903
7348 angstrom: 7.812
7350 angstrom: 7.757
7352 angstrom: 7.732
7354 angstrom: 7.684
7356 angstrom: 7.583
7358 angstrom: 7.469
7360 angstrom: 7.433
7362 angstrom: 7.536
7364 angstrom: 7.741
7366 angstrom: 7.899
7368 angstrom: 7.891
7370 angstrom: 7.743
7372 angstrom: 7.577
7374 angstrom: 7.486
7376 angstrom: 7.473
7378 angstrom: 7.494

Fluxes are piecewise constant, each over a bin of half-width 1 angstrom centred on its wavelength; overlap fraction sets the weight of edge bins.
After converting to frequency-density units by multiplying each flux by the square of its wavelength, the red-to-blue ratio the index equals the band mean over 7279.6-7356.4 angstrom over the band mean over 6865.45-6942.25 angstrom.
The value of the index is 1.16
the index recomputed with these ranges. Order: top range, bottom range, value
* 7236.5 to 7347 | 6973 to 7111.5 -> 1.10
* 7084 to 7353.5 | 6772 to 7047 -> 1.05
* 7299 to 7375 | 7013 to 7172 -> 1.15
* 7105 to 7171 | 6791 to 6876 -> 1.02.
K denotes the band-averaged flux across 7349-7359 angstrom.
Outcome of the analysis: 7.65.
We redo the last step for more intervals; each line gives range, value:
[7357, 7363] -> 7.48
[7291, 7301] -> 7.2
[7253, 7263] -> 7.23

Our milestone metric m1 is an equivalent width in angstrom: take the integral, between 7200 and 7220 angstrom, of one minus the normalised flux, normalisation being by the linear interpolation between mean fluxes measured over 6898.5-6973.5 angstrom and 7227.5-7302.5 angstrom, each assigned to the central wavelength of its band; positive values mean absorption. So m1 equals 0.9 angstrom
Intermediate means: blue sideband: 7.45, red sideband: 7.29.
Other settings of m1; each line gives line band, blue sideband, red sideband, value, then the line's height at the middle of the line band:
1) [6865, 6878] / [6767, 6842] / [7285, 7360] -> 0.6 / 7.43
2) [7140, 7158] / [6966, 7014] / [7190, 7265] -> 0.8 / 7.19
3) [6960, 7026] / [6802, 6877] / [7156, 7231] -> -2.4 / 7.15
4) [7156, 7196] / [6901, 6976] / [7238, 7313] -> 2.1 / 7.37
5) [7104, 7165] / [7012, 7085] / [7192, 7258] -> 3.7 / 7.24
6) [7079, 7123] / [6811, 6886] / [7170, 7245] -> 1.7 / 7.11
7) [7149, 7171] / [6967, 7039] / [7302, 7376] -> 1.7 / 7.52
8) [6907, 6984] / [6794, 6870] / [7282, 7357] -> -0.9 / 7.35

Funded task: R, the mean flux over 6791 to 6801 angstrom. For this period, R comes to 7.32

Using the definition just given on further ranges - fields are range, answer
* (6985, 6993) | 7.41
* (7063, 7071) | 7.16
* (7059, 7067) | 7.13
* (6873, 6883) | 6.94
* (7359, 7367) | 7.65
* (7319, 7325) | 7.38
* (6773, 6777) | 7.83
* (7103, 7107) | 6.69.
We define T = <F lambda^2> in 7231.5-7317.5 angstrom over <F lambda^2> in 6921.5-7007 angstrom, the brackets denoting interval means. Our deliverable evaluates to 1.08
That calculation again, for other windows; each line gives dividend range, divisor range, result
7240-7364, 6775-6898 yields 1.16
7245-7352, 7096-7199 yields 1.13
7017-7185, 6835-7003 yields 1.01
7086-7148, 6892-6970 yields 0.96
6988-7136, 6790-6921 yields 1.04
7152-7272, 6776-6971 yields 1.06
